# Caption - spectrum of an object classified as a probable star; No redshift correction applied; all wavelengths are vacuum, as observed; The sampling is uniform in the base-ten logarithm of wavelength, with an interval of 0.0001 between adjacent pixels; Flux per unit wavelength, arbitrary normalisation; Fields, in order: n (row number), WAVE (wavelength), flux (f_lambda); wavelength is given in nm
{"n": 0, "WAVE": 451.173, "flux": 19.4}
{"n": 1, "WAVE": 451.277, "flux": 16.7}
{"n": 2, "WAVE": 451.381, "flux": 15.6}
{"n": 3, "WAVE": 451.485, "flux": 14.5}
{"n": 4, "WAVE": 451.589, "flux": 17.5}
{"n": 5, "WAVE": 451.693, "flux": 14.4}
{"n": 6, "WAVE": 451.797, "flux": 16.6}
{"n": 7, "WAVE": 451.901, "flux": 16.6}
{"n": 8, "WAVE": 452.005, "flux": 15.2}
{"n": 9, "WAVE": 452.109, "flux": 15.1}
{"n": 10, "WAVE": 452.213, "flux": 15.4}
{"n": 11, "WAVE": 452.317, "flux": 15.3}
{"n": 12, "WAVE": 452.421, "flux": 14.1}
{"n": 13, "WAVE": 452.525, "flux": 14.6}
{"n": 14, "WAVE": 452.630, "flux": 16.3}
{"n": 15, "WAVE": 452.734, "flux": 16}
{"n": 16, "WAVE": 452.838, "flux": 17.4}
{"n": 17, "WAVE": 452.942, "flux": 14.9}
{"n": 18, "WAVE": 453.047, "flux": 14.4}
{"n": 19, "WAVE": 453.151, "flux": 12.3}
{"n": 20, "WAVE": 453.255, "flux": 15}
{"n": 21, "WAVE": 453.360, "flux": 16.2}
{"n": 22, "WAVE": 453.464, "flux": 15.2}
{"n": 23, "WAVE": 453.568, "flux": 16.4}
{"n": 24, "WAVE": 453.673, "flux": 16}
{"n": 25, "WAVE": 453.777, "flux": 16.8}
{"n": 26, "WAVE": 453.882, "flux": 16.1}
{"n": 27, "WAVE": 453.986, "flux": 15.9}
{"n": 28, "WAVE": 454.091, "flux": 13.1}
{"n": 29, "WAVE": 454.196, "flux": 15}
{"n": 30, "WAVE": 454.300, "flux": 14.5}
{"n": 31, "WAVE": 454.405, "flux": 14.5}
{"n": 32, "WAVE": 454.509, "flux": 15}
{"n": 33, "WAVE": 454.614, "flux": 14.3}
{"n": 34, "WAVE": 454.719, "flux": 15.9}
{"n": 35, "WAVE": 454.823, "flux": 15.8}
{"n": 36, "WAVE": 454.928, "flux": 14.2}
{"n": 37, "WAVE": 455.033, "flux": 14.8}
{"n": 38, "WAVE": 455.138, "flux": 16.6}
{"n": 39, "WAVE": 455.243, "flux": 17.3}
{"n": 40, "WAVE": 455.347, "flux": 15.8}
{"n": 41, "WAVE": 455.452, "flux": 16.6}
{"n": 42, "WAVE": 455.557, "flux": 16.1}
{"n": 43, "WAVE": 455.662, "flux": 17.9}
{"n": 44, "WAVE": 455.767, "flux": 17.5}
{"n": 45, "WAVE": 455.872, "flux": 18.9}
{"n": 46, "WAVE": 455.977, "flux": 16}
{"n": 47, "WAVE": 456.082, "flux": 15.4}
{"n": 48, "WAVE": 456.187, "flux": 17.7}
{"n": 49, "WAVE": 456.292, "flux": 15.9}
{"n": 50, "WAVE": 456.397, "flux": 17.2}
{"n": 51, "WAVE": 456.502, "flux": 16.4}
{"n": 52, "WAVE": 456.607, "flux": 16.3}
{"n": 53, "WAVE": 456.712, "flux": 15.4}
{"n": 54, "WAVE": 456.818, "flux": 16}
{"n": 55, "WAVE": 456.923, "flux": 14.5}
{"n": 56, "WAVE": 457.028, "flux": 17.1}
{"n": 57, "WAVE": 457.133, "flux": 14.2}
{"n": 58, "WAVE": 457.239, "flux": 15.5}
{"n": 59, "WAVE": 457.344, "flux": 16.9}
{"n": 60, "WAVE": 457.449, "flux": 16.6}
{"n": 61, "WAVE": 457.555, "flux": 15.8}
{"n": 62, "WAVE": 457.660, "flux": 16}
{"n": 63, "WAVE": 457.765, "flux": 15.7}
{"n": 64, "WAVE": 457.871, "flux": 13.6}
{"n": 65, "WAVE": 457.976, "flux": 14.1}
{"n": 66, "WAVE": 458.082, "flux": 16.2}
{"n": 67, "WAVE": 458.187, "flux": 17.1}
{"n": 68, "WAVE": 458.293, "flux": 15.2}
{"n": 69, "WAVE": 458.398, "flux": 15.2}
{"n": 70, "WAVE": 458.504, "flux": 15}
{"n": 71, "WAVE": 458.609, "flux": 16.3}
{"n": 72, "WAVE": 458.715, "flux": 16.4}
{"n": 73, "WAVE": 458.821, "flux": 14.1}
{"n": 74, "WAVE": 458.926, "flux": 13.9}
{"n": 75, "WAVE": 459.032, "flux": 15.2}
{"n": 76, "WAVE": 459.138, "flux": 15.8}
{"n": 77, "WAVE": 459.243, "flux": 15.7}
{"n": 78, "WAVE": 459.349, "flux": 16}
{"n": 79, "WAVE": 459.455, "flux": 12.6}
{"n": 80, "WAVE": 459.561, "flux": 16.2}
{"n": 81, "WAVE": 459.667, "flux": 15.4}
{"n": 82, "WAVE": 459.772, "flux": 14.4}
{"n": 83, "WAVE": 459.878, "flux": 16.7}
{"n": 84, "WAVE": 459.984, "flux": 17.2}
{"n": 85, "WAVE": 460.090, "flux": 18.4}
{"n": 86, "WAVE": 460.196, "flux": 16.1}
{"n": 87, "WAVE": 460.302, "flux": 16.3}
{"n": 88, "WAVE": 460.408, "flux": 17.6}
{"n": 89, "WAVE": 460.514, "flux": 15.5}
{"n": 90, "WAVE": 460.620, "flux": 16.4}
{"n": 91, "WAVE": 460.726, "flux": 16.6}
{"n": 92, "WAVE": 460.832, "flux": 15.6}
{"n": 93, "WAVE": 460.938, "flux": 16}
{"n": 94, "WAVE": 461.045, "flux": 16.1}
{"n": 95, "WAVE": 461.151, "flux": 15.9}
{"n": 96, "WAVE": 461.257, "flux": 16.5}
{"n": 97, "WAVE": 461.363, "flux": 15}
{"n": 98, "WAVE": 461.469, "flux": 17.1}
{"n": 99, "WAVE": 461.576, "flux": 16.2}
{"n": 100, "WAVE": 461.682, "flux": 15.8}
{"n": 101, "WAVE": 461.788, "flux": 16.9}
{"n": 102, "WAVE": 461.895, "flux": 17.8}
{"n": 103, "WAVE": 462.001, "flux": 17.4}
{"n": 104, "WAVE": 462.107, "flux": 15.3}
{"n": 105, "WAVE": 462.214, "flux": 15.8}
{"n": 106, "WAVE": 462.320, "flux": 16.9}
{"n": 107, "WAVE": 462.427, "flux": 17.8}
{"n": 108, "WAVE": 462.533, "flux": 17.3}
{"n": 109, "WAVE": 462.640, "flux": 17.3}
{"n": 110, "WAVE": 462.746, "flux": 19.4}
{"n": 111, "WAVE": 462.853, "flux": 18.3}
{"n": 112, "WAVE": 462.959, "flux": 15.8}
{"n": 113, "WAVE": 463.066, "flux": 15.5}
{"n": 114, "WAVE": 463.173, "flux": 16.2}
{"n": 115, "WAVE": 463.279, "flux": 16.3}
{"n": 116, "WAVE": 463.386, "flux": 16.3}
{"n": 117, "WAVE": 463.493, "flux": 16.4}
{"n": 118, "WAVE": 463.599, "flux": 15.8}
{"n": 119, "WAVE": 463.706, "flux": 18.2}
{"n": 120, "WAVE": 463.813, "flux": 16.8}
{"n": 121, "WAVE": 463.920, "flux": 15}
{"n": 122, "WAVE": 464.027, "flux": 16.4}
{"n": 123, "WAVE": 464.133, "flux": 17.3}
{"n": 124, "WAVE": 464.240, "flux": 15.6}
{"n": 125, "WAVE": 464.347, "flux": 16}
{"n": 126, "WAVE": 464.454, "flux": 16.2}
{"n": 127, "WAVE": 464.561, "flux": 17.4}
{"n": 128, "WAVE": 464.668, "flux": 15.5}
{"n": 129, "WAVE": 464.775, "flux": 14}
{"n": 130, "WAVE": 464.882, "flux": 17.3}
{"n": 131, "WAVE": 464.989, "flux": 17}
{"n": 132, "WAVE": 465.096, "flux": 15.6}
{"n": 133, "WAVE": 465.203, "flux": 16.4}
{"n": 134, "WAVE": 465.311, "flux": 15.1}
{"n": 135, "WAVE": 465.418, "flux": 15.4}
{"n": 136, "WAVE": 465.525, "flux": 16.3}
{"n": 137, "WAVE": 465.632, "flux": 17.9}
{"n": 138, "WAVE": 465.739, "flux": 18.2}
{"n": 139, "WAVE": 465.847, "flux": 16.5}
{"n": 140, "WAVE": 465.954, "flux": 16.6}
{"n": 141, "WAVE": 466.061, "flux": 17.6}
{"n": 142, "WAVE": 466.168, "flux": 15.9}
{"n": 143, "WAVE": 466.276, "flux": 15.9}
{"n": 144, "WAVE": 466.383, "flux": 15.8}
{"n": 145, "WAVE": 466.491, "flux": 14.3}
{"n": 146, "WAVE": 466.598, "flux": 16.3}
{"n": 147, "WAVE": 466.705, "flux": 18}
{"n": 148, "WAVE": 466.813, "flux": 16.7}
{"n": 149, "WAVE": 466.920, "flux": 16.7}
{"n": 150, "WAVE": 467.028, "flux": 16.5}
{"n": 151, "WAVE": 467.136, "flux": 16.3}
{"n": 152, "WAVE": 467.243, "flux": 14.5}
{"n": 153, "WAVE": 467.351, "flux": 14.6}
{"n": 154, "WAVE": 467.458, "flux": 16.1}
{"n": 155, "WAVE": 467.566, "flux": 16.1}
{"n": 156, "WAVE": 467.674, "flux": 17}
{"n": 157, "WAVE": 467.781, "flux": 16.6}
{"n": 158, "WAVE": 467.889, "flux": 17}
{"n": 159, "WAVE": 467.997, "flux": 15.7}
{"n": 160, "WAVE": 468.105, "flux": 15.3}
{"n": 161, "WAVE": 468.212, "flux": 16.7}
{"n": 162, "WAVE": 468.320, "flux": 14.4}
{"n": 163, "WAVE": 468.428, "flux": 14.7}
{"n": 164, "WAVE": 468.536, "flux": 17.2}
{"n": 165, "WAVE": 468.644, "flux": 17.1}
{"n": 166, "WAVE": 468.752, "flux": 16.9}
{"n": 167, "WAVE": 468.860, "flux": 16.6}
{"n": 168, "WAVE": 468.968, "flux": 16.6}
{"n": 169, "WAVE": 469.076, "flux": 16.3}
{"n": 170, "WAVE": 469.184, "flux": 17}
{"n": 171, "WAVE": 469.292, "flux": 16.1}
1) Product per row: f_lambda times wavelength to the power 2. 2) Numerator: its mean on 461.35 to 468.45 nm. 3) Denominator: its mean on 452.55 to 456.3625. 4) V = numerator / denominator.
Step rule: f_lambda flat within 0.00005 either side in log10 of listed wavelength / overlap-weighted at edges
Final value 1.09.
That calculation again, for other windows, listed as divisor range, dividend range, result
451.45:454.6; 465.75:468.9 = 1.13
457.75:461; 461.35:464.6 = 1.08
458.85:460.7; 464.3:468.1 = 1.05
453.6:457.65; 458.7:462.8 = 1.04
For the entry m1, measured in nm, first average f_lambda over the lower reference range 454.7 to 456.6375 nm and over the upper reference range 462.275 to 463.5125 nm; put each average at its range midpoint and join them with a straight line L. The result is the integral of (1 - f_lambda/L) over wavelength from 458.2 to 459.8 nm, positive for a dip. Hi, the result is 0.14 nm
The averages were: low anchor 16.5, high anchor 17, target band 15.2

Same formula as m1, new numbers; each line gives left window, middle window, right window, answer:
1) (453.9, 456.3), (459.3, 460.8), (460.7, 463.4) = 0.03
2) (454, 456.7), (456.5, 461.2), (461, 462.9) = 0.19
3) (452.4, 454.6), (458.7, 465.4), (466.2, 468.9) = -0.20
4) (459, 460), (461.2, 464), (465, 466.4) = -0.12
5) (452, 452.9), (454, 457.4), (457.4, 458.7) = -0.07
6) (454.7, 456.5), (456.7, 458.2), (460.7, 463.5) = 0.08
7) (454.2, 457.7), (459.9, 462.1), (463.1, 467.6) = -0.05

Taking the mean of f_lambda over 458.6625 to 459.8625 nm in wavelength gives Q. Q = 15.1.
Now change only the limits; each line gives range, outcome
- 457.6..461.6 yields 15.8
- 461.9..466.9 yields 16.5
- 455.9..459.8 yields 15.6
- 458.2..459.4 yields 15.4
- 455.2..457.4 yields 16.4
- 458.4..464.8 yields 16.2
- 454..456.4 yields 15.9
